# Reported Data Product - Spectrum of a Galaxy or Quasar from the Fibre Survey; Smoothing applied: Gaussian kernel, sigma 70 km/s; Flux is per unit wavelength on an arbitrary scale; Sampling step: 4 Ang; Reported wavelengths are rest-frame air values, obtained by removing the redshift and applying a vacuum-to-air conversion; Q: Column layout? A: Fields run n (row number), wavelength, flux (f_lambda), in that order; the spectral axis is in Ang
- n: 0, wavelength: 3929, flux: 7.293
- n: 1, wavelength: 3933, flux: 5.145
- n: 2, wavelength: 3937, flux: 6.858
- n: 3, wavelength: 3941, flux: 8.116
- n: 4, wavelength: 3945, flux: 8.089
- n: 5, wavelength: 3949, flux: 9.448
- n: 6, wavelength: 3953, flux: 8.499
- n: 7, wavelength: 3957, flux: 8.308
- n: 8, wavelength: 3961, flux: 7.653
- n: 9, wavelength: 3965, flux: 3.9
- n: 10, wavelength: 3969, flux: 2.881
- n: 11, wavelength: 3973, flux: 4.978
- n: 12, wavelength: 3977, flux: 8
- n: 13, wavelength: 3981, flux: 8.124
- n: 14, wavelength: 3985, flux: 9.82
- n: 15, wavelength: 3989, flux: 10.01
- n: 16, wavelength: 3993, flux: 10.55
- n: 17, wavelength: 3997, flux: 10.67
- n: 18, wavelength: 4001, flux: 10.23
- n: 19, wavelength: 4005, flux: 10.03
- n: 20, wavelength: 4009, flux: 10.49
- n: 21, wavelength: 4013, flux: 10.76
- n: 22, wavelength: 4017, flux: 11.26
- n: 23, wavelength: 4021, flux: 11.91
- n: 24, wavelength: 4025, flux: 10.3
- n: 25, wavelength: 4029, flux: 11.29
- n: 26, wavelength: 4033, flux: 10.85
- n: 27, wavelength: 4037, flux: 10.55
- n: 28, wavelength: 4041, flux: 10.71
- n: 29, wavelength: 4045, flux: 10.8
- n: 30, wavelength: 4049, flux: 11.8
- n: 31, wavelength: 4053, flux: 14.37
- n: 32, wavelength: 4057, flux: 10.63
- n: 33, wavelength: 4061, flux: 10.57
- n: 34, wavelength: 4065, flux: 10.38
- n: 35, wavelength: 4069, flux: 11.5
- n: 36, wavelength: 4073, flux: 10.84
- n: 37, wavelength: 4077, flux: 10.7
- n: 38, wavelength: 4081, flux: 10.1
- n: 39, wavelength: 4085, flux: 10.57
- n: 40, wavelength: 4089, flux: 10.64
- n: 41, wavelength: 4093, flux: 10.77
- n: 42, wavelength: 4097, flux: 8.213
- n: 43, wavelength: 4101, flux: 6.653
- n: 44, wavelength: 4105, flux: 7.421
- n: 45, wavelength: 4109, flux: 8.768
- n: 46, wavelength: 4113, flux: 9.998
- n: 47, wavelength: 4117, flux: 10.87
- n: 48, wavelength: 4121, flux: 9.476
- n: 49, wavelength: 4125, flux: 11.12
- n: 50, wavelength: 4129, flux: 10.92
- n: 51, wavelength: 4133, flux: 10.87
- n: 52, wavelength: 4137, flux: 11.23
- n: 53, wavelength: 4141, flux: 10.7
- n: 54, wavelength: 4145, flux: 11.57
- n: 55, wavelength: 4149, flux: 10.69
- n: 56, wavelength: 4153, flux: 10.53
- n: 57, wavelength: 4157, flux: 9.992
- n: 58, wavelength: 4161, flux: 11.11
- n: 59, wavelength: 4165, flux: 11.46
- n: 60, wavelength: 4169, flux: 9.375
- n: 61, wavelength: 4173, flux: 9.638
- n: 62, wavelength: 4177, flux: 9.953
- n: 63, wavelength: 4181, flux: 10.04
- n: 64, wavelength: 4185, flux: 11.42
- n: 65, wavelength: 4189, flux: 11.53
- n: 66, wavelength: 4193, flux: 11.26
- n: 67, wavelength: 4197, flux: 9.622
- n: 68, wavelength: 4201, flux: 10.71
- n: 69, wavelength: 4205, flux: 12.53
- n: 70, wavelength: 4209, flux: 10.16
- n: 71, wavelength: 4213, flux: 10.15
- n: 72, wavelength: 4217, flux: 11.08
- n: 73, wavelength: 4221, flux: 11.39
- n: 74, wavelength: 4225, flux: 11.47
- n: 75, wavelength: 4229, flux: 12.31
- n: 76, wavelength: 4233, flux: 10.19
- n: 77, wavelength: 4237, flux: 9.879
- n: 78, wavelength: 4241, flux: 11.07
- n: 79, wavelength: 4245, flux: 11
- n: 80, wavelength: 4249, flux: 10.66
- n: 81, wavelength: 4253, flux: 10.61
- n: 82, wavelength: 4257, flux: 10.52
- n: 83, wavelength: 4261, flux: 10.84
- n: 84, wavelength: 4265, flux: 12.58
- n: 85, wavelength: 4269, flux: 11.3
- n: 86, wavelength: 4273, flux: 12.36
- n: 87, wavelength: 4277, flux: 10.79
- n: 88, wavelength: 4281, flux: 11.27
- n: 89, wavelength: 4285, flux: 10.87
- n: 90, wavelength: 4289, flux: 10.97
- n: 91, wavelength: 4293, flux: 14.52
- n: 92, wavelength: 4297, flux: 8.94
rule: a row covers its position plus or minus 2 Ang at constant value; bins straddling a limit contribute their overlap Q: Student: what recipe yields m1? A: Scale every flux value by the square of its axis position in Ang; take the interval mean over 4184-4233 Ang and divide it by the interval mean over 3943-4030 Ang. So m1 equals 1.38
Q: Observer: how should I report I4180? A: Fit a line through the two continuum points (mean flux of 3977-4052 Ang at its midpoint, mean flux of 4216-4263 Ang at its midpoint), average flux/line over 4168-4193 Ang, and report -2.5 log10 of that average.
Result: 0.04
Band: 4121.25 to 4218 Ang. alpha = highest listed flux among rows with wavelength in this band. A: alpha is 12.53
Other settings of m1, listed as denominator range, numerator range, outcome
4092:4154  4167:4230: 1.12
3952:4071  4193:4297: 1.27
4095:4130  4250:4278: 1.31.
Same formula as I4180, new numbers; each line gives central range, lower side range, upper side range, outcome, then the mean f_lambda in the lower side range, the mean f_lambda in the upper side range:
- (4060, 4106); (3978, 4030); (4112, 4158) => 0.069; 10.4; 10.7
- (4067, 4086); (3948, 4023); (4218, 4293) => -0.121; 8.81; 11.2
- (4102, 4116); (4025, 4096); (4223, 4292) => 0.250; 10.9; 11.1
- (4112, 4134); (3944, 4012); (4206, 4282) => -0.077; 8.37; 11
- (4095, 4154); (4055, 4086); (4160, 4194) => 0.075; 10.7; 10.6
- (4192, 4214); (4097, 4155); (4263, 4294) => 0.014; 9.99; 11.7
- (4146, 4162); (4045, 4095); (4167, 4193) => -0.006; 11.1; 10.4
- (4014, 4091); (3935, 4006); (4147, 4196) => -0.211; 8.09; 10.6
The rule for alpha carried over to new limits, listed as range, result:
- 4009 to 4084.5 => 14.37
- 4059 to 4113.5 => 11.5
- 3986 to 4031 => 11.91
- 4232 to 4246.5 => 11.07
